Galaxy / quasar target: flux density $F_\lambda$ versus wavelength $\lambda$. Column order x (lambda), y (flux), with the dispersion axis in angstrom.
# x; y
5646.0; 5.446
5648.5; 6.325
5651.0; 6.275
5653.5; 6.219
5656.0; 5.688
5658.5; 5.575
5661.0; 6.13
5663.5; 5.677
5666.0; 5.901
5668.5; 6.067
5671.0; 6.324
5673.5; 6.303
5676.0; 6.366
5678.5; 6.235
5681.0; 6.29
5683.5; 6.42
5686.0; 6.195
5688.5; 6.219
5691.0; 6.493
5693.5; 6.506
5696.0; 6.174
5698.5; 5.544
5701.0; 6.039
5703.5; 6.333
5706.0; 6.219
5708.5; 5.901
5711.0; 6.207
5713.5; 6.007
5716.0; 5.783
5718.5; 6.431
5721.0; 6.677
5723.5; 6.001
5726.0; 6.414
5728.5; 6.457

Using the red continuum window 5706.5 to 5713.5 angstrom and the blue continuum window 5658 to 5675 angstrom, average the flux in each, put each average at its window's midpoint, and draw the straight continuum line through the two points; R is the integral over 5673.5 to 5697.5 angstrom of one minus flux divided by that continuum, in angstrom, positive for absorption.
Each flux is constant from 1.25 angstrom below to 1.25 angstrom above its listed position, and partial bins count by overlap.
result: -1.1 angstrom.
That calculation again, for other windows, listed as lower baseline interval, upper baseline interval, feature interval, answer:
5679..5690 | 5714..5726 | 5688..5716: 0.6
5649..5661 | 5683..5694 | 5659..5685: 0.1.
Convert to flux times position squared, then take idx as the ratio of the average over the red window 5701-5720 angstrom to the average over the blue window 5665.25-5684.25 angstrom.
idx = 0.99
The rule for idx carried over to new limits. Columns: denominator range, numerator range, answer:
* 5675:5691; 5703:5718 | 0.97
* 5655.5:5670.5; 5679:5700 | 1.07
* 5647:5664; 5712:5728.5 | 1.07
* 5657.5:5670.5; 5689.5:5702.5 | 1.05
